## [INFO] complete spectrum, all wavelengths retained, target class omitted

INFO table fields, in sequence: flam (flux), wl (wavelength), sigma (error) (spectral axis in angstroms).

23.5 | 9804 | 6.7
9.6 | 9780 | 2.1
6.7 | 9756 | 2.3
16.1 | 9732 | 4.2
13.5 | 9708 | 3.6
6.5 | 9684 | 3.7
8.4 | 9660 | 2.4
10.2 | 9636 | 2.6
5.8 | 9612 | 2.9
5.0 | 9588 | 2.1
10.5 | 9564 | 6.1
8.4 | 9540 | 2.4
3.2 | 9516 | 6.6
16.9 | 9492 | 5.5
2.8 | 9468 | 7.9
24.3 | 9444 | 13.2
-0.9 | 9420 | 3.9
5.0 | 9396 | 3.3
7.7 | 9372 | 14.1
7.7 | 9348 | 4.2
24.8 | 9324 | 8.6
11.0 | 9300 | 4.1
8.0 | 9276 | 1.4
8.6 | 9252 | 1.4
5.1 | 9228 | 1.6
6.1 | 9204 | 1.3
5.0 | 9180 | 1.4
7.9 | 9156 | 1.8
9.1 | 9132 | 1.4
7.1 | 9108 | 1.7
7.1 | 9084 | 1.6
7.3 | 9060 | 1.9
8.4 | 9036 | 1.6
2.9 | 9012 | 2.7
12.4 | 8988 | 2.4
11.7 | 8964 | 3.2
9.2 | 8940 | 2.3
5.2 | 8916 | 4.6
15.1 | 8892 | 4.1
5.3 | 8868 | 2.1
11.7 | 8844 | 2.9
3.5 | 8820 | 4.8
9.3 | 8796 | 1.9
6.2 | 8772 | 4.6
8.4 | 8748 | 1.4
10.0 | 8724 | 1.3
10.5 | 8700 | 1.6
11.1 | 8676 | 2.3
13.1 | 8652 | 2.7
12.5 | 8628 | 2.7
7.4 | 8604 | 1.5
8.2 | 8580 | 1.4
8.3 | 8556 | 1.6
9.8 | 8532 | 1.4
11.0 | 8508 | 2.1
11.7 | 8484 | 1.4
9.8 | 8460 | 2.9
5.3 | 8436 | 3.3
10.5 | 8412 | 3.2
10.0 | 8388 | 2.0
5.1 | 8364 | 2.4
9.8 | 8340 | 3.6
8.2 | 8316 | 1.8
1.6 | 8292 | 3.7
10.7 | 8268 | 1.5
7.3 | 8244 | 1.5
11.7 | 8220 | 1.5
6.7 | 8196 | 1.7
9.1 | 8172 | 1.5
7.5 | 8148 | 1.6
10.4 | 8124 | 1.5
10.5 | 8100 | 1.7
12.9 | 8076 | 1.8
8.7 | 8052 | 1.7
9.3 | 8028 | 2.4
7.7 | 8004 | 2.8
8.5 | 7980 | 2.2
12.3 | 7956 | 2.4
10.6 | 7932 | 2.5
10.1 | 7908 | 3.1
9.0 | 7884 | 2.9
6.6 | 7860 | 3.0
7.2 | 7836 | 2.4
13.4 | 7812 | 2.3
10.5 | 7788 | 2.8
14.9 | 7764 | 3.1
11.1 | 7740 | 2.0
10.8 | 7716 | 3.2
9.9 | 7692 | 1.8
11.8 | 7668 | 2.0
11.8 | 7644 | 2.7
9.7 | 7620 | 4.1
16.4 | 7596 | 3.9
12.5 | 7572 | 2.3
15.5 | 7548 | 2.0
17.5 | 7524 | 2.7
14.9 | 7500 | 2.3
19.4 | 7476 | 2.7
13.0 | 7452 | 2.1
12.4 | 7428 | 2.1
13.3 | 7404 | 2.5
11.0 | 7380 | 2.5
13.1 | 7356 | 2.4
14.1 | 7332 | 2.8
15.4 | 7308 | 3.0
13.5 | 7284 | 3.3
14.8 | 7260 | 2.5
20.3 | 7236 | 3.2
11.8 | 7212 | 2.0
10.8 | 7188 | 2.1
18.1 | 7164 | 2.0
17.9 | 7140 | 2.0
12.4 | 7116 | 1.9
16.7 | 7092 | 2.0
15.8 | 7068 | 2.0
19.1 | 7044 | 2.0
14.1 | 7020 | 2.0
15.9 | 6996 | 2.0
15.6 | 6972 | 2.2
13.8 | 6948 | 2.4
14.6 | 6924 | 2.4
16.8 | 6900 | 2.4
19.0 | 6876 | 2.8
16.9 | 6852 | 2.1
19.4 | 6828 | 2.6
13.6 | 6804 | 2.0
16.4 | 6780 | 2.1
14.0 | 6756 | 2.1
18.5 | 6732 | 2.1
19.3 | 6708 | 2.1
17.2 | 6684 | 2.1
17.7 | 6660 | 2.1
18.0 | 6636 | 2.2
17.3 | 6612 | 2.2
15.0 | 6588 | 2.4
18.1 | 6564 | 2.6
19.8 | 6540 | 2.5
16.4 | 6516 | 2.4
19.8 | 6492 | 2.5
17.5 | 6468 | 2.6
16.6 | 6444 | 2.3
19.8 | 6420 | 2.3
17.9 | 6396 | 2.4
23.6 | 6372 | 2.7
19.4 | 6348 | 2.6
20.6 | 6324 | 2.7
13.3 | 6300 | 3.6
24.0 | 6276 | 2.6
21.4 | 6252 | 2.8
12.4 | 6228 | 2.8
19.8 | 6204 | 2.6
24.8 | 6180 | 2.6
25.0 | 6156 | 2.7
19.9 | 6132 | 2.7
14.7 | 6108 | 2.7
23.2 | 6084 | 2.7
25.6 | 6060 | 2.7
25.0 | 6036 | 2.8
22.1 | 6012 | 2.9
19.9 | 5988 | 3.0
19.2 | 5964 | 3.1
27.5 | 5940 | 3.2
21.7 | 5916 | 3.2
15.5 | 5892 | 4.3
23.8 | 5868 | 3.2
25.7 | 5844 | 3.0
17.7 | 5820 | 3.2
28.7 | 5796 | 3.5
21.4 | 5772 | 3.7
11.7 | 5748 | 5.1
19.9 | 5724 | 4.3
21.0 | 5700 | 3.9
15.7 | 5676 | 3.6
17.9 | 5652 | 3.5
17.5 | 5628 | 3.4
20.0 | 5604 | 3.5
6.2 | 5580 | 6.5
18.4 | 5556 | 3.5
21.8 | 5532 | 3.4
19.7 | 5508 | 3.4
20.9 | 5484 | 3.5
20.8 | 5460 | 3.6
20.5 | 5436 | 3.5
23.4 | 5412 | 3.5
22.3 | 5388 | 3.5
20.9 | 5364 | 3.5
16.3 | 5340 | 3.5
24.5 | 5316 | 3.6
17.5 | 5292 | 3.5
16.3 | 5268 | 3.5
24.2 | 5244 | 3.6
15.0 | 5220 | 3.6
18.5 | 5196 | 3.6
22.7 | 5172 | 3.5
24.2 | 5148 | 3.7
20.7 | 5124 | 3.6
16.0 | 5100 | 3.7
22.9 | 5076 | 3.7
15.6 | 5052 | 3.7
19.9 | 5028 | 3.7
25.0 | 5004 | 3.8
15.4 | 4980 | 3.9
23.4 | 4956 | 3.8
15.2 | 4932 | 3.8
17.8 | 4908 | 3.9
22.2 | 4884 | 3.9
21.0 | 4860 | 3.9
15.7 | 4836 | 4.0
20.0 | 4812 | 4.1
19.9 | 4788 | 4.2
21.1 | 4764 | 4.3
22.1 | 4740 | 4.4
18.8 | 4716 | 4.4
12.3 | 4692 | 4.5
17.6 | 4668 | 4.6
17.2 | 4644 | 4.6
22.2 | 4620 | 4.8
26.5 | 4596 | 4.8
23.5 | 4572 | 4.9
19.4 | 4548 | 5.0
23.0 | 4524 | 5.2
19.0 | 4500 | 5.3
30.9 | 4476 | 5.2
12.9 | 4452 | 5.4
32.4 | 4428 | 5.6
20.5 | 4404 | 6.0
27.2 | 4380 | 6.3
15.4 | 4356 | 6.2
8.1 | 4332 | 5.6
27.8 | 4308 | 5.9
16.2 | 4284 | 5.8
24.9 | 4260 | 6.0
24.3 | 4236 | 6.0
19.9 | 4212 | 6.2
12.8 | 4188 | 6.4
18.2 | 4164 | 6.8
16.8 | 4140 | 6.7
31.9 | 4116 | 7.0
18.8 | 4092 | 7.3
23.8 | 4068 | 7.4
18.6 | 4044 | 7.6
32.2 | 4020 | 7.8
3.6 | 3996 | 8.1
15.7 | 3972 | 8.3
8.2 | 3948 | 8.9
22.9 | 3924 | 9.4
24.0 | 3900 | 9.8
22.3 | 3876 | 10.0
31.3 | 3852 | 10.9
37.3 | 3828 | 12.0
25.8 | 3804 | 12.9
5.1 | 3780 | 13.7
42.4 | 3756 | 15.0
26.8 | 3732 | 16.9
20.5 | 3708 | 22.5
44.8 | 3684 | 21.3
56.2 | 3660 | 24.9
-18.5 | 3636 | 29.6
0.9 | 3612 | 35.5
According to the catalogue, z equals 0.519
